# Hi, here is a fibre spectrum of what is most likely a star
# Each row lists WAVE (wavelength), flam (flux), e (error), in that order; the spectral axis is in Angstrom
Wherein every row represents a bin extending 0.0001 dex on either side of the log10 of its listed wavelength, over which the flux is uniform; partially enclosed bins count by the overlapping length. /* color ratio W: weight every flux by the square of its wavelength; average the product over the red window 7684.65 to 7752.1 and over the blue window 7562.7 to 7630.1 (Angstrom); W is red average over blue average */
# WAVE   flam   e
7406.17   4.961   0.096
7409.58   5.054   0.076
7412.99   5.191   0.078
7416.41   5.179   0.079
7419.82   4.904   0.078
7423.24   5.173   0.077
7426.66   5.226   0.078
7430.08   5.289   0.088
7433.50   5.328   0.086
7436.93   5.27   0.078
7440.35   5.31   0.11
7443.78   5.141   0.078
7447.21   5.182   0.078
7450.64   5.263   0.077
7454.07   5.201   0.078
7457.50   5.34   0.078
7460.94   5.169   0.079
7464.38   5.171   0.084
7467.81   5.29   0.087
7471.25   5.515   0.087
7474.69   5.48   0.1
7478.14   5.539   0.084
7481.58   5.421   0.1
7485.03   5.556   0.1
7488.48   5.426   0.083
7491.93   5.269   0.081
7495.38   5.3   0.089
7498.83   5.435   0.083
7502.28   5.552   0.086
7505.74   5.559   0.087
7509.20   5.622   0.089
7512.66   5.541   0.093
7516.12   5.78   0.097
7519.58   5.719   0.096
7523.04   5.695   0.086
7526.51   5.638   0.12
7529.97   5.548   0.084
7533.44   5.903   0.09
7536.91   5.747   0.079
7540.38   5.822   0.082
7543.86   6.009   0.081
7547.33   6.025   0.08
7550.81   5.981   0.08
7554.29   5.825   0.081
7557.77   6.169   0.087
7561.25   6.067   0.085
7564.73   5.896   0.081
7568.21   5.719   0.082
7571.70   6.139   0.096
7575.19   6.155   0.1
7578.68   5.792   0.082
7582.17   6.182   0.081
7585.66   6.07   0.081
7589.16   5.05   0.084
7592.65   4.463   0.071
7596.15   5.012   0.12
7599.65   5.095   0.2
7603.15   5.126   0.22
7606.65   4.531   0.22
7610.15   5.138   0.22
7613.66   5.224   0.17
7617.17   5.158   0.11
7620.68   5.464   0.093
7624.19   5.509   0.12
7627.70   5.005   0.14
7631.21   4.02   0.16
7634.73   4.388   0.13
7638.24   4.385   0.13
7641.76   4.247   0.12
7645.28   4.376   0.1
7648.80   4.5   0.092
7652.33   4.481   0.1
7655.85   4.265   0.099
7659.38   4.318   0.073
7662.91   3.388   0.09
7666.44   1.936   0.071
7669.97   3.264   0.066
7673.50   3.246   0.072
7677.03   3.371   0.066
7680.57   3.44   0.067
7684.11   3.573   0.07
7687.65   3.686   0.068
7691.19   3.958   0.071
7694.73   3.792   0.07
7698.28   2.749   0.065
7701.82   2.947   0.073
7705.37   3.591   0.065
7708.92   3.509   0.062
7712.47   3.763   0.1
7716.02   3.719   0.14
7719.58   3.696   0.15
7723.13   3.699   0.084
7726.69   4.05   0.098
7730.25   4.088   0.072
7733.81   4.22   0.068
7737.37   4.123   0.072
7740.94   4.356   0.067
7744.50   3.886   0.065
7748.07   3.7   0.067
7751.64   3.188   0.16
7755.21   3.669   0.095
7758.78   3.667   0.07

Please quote 0.71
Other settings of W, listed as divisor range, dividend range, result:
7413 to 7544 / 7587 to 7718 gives 0.80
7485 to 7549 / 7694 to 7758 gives 0.69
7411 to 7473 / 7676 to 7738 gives 0.75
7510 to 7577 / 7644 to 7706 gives 0.64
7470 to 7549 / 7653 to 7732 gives 0.67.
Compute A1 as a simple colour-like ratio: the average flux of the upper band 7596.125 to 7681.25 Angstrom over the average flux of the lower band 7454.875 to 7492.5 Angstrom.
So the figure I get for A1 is 0.81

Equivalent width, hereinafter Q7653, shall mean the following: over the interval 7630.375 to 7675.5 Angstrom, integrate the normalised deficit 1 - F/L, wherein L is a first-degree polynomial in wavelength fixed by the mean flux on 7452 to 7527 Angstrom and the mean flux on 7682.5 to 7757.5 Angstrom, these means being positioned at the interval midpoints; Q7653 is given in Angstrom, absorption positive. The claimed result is 3.5 Angstrom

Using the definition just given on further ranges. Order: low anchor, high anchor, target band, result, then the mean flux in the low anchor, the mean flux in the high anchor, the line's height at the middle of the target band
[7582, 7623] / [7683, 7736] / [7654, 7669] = 3.1 Angstrom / 5.18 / 3.67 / 4.35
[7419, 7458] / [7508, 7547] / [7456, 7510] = 0.7 Angstrom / 5.22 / 5.74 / 5.48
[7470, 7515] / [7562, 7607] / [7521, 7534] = -0.4 Angstrom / 5.48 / 5.52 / 5.5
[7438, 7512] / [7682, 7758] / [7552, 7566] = -3.5 Angstrom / 5.37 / 3.71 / 4.8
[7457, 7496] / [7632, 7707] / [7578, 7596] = -4.2 Angstrom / 5.38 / 3.71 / 4.42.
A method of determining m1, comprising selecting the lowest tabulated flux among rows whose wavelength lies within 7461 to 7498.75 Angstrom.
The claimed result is 5.171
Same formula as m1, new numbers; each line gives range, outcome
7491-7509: 5.269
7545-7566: 5.825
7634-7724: 1.936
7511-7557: 5.541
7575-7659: 4.02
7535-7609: 4.463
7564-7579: 5.719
